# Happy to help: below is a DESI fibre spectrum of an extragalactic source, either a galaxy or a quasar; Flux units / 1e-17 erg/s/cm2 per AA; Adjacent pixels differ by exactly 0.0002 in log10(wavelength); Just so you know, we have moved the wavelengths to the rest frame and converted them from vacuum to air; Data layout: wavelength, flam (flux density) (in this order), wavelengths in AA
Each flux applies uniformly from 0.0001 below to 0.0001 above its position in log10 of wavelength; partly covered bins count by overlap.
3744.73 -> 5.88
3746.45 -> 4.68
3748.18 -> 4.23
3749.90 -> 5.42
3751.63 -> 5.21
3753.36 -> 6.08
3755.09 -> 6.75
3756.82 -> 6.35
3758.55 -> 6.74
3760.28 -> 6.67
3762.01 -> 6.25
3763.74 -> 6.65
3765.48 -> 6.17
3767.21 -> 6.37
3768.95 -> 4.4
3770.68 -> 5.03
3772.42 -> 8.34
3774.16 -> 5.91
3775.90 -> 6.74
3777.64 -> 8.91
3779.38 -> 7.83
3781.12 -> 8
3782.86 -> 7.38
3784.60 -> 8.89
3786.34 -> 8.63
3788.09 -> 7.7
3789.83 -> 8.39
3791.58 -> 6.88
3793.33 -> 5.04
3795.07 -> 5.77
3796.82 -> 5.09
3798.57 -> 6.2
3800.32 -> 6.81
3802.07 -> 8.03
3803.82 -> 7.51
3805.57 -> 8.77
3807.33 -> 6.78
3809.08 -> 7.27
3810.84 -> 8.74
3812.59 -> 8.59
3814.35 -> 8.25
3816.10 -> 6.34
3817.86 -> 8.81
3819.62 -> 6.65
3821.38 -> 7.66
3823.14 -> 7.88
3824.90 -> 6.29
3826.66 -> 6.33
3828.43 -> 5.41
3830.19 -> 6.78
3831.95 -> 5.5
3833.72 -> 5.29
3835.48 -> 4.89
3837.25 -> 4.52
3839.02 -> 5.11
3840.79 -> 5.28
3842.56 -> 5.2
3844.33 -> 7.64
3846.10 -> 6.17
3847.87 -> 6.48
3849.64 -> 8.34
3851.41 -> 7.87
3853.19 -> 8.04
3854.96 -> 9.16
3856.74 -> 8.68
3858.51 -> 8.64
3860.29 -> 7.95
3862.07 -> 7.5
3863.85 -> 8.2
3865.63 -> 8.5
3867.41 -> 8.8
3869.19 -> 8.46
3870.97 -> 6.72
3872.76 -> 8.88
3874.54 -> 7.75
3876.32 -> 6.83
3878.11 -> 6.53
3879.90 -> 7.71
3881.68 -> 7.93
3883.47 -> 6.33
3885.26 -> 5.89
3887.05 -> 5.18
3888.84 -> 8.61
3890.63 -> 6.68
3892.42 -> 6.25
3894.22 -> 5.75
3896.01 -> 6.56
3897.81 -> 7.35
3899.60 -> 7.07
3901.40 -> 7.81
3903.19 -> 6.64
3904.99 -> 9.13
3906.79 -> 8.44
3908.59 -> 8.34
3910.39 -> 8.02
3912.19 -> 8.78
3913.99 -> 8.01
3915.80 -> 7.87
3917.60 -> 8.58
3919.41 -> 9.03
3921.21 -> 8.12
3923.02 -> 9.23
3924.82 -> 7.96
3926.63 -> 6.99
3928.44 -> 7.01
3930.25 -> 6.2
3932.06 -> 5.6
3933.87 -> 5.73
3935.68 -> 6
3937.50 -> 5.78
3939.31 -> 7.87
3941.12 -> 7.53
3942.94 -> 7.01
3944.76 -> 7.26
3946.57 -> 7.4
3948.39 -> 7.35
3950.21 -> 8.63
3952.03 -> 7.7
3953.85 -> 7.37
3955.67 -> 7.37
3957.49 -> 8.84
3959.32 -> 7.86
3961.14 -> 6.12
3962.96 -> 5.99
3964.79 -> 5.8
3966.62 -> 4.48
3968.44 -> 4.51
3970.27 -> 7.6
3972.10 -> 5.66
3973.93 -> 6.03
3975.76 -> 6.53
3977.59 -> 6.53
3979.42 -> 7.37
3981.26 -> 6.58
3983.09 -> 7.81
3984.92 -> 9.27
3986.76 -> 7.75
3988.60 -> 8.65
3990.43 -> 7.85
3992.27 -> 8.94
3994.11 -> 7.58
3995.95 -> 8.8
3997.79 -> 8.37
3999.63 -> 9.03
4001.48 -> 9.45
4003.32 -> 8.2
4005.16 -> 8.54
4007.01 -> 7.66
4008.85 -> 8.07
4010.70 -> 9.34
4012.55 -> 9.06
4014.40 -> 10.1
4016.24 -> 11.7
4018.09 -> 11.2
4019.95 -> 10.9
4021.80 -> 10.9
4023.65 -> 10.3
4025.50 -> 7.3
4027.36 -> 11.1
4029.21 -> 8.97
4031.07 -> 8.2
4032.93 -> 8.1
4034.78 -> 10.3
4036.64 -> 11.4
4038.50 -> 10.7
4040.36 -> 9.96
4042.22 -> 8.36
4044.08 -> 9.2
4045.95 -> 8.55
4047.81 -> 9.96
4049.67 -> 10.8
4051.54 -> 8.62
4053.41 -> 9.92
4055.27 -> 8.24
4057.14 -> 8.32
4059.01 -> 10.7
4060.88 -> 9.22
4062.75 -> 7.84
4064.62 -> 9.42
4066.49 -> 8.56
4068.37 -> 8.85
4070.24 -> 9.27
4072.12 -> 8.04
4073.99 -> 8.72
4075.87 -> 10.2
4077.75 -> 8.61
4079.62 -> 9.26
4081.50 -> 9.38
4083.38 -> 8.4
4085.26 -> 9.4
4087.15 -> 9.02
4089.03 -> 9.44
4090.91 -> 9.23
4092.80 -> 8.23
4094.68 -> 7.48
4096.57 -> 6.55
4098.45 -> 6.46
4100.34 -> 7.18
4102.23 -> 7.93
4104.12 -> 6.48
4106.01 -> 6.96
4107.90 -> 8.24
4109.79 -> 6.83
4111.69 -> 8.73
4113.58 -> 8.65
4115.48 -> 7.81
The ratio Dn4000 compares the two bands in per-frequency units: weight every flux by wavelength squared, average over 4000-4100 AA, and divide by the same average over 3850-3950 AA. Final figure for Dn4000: 1.3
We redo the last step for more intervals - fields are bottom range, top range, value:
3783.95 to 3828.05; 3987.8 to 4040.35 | 1.42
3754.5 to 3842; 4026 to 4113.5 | 1.48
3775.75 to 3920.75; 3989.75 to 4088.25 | 1.39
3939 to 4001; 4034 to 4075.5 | 1.32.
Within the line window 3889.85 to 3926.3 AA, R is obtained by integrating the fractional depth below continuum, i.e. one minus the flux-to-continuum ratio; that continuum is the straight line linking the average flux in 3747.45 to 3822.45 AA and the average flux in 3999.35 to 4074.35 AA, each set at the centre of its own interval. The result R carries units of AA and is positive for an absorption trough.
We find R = 1.6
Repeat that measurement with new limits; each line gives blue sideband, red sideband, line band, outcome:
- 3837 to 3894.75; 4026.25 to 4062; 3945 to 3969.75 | 4.4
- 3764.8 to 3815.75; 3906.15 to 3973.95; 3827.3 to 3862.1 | 2.4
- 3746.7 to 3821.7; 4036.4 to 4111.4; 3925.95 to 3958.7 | 3.3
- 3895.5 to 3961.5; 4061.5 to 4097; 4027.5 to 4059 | -3.6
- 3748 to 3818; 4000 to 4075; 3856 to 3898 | 2.2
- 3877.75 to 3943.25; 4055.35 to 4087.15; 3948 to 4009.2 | 4.1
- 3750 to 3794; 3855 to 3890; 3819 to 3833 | 1.4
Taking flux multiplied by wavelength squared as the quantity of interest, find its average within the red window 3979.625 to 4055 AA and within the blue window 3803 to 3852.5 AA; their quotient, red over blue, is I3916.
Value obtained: 1.49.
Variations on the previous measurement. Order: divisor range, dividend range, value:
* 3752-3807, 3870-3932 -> 1.15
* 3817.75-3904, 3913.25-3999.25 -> 1.09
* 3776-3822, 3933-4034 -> 1.17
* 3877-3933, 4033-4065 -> 1.37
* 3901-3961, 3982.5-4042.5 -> 1.27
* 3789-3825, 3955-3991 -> 1.04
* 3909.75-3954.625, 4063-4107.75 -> 1.21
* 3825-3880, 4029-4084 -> 1.45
